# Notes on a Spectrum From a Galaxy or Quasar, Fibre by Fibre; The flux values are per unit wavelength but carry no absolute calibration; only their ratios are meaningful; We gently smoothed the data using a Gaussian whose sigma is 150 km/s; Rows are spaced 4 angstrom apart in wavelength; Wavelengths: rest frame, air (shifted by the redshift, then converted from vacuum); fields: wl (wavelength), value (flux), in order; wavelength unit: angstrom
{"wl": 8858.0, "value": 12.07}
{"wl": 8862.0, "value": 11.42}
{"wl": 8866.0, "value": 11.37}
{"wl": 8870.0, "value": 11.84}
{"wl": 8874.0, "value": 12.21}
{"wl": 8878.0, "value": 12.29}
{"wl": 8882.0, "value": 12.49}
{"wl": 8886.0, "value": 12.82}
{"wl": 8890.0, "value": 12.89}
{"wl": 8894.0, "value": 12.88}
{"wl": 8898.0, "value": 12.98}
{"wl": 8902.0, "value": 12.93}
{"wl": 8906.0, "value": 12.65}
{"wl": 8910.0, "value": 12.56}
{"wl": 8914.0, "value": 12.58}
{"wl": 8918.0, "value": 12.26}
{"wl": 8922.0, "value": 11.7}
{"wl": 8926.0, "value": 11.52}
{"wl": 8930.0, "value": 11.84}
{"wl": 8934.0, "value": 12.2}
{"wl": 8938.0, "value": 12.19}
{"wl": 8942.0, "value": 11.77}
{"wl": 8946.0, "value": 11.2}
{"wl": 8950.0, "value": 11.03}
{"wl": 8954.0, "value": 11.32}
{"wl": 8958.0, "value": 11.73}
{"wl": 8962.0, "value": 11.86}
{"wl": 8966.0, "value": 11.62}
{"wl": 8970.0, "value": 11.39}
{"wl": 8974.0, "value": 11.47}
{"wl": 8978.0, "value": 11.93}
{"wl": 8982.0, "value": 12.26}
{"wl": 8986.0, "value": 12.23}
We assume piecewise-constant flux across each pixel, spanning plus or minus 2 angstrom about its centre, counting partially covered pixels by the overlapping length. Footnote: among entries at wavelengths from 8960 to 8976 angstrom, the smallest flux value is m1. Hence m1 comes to 11.39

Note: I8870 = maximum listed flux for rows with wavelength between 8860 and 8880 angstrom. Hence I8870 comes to 12.29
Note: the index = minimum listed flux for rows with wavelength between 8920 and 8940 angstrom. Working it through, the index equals 11.52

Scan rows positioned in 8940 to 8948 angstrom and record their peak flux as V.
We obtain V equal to 11.77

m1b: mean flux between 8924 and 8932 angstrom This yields 11.7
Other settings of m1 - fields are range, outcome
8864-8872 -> 11.37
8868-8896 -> 11.84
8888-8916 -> 12.56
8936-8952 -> 11.03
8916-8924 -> 11.7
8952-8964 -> 11.32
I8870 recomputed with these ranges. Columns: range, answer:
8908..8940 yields 12.58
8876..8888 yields 12.82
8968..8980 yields 11.93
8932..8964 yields 12.2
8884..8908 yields 12.98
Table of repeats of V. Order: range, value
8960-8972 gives 11.86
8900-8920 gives 12.93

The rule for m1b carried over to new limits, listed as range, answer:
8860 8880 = 11.8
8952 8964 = 11.6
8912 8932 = 12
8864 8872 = 11.6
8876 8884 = 12.4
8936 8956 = 11.5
